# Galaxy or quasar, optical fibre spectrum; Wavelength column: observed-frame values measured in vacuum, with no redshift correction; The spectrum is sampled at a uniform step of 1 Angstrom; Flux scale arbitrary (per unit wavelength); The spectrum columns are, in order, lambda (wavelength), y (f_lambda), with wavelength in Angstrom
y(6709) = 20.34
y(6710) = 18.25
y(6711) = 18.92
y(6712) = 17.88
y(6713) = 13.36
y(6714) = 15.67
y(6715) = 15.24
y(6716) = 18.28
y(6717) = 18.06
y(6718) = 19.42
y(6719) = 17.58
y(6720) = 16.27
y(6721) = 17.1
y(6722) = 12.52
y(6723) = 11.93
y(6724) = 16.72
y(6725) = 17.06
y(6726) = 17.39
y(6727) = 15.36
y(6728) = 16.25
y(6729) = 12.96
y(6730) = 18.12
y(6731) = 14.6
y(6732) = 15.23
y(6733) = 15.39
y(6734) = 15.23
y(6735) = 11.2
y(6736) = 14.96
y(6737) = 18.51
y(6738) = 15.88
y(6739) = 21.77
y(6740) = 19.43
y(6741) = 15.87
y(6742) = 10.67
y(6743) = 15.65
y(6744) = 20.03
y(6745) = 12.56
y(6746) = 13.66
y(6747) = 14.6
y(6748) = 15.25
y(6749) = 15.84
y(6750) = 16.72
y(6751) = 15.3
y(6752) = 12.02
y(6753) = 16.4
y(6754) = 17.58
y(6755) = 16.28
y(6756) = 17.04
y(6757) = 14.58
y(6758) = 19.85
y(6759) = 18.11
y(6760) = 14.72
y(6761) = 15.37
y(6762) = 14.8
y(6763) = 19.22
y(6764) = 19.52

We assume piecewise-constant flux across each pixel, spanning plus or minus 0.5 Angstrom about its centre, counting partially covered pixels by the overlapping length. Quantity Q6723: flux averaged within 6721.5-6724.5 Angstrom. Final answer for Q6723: 13.7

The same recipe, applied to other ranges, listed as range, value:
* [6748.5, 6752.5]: 15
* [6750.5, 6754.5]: 15.3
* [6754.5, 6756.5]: 16.7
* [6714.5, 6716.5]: 16.8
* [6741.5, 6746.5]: 14.5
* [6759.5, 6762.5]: 15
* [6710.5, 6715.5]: 16.2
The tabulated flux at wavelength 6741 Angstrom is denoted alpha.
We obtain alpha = 15.87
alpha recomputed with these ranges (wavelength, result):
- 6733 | 15.39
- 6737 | 18.51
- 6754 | 17.58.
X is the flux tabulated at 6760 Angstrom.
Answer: 14.72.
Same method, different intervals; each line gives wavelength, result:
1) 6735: 11.2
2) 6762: 14.8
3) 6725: 17.06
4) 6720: 16.27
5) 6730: 18.12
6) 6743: 15.65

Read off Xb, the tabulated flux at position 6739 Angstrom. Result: 21.77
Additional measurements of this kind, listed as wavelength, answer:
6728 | 16.25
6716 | 18.28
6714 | 15.67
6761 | 15.37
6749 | 15.84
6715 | 15.24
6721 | 17.1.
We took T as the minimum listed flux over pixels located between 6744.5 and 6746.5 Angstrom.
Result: 12.56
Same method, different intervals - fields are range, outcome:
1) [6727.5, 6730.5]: 12.96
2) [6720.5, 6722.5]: 12.52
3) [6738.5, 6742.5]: 10.67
